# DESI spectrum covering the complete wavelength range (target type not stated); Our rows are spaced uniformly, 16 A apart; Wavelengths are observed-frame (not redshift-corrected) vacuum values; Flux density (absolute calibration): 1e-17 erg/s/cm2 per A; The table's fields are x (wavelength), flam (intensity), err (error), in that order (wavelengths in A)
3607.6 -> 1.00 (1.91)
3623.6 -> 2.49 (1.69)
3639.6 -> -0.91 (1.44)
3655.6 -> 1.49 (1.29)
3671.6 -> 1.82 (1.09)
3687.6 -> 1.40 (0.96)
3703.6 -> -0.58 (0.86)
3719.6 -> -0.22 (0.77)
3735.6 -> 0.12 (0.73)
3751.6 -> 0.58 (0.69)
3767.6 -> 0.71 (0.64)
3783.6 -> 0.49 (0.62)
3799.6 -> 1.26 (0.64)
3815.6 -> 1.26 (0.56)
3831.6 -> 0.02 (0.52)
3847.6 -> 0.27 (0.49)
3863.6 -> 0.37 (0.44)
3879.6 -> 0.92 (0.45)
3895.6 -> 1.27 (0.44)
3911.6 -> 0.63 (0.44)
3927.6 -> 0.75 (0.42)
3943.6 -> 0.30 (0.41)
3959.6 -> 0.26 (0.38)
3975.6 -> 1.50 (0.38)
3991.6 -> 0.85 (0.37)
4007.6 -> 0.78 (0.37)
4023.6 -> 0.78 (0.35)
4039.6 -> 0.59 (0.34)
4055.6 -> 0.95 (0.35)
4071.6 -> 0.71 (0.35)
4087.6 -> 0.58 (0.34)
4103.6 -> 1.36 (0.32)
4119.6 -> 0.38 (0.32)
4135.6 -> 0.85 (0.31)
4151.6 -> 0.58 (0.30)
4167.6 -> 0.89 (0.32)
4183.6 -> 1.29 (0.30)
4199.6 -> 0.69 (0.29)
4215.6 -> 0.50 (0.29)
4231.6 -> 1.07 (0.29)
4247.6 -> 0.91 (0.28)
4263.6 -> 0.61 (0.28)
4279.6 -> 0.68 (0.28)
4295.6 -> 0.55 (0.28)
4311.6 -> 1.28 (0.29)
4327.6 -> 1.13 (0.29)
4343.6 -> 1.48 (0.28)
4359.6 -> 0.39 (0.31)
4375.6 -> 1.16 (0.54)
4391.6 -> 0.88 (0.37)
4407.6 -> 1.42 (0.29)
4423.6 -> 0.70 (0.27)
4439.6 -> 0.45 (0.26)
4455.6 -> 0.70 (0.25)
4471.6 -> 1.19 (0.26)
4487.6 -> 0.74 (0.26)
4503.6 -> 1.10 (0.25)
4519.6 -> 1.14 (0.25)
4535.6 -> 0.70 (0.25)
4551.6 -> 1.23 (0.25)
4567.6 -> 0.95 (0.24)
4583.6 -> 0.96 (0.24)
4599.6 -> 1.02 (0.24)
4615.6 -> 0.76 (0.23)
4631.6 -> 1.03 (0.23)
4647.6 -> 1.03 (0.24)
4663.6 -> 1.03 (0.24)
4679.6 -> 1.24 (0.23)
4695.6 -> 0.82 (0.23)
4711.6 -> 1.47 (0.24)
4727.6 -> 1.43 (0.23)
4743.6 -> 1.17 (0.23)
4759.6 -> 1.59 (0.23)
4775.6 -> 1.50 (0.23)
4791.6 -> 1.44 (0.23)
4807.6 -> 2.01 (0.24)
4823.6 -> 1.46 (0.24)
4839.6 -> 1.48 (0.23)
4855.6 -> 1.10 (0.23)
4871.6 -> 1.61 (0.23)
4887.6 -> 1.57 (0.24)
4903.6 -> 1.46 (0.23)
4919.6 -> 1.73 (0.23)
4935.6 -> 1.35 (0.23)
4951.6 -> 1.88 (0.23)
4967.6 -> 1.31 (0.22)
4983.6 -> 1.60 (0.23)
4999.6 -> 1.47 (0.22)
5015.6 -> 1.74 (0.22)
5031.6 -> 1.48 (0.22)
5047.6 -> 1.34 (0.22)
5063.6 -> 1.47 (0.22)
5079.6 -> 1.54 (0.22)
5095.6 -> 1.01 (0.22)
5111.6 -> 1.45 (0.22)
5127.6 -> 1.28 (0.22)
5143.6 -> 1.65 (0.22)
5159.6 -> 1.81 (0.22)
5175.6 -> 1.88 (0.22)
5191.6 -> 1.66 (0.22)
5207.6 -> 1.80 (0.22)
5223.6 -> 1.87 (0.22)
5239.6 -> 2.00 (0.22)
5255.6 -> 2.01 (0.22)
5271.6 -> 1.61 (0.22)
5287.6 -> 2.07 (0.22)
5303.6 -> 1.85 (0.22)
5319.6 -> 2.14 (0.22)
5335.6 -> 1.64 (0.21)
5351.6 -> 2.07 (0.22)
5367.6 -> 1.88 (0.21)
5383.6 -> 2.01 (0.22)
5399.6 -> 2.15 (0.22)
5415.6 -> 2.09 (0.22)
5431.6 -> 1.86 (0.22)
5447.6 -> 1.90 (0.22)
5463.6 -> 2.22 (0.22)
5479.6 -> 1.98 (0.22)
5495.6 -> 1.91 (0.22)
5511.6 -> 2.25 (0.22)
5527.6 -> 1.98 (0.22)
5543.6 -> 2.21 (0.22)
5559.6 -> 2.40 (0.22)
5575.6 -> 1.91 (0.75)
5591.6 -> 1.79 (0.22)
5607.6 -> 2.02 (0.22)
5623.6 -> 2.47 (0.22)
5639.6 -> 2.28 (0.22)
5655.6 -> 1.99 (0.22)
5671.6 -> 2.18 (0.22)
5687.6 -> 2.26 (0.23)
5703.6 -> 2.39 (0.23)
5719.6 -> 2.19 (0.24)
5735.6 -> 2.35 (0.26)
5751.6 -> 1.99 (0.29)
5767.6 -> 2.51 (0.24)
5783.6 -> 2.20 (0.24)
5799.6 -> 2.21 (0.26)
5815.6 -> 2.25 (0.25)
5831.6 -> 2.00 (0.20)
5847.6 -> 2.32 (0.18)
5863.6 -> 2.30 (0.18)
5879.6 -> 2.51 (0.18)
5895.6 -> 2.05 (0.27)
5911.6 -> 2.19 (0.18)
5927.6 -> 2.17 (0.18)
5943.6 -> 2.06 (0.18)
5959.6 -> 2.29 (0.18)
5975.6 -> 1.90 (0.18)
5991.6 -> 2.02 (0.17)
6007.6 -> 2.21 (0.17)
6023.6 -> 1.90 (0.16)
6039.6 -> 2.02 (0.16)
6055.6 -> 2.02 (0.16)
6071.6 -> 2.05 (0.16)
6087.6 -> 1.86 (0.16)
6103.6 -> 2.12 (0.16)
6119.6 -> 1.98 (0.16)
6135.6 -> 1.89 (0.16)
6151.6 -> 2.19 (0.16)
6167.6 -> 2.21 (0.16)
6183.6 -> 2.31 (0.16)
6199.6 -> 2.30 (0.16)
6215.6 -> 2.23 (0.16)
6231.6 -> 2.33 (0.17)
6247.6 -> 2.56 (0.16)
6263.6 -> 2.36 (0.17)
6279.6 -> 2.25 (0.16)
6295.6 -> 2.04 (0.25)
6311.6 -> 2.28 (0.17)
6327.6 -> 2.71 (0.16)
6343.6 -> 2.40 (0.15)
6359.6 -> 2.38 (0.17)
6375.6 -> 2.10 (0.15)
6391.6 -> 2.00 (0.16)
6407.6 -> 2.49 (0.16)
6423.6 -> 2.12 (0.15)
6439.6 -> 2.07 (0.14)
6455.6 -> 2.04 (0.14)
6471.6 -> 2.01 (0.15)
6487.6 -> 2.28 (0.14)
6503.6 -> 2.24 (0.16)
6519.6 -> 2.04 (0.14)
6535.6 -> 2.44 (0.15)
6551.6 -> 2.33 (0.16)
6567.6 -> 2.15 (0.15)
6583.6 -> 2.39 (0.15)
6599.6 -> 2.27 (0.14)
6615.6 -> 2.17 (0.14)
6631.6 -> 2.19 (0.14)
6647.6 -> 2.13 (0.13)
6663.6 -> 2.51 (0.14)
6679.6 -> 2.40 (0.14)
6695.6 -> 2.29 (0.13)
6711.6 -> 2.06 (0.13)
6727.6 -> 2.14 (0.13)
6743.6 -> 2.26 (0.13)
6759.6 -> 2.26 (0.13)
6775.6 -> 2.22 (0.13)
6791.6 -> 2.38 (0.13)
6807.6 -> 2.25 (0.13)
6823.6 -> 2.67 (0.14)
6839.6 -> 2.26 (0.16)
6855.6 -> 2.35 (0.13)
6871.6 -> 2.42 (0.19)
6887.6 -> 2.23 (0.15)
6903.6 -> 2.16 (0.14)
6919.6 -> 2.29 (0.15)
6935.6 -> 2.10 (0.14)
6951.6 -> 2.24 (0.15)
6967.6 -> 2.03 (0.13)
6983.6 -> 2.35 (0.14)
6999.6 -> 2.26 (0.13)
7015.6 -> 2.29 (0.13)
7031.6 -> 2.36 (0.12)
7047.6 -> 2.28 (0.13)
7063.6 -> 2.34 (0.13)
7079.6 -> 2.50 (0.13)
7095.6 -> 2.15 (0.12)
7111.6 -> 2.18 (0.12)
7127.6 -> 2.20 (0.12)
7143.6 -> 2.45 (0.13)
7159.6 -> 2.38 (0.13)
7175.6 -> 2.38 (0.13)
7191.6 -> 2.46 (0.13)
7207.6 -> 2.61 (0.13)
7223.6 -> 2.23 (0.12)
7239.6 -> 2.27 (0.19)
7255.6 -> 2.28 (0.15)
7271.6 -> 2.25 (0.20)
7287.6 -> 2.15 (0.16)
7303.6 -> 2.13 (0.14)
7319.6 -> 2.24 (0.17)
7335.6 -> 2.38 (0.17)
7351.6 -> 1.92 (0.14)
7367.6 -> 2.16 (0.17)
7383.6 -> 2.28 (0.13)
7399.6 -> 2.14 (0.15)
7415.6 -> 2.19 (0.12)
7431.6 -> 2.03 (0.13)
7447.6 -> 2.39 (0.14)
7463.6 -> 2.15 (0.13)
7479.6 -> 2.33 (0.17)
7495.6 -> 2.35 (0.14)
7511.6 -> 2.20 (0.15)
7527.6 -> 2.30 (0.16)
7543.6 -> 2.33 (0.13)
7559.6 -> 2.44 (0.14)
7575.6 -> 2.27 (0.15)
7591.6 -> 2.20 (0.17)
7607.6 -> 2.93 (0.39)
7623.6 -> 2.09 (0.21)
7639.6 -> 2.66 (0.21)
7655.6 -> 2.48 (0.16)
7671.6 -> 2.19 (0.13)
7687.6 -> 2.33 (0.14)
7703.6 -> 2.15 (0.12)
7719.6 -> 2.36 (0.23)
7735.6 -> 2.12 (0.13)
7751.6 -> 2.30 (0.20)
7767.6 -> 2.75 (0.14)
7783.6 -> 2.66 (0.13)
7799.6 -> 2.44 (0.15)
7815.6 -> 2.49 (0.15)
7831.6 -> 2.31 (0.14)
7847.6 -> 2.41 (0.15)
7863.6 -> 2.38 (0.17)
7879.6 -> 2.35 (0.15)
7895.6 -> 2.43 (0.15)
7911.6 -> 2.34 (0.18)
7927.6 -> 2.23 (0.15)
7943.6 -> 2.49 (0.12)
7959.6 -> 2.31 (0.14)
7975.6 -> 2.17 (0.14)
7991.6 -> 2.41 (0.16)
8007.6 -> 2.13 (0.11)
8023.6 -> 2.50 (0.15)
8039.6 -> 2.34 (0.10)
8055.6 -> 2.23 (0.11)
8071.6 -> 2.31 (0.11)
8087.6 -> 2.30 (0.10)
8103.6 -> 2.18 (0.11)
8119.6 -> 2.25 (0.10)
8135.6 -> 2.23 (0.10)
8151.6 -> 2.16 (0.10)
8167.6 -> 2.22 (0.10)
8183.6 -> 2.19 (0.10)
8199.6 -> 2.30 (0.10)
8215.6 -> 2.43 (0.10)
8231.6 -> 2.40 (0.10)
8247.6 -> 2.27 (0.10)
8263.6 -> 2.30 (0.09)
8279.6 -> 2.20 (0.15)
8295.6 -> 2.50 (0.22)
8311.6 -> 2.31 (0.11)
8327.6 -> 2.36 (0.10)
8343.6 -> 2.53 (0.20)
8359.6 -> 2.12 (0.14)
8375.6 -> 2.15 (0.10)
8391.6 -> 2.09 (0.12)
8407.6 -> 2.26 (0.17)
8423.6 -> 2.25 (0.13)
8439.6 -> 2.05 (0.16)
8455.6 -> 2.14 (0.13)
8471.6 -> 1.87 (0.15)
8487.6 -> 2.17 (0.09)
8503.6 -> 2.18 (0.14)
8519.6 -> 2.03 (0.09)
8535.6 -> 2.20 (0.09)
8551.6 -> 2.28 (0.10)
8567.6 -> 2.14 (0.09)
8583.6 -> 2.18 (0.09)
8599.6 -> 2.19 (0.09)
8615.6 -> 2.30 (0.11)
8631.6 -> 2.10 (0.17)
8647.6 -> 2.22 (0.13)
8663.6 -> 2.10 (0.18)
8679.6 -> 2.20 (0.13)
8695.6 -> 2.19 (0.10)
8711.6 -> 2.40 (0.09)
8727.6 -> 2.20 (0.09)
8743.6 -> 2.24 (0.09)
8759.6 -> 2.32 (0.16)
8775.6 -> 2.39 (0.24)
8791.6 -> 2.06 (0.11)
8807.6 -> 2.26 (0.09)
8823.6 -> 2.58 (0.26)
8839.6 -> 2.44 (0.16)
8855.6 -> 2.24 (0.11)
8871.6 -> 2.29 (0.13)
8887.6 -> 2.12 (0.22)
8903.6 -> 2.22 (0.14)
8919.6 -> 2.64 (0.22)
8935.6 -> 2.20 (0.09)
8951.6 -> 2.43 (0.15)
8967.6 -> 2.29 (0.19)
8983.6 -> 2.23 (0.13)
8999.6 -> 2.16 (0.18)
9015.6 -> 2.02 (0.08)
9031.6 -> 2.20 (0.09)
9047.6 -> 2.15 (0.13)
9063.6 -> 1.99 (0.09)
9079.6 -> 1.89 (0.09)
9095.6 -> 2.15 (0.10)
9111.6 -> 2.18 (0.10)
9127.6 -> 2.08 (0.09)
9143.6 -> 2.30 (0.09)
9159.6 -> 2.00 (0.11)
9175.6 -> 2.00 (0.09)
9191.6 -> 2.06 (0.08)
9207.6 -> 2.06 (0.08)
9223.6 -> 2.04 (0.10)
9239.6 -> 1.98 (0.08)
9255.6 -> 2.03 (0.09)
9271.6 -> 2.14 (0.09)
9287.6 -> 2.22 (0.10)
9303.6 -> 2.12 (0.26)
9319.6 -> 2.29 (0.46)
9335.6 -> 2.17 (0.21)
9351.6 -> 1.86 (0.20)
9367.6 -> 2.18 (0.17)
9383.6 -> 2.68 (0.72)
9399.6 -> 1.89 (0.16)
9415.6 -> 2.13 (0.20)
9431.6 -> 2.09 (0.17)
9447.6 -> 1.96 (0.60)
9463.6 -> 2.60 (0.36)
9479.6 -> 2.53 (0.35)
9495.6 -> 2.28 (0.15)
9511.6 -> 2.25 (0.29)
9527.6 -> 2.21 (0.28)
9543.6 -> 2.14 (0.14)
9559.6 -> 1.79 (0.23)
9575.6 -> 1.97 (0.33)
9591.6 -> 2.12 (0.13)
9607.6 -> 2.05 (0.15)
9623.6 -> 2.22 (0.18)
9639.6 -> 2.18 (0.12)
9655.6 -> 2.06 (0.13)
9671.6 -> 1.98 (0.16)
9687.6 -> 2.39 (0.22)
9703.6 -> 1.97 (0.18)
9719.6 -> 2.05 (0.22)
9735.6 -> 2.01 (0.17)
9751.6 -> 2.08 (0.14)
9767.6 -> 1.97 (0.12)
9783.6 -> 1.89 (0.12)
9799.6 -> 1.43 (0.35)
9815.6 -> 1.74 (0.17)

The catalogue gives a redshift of 0.182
